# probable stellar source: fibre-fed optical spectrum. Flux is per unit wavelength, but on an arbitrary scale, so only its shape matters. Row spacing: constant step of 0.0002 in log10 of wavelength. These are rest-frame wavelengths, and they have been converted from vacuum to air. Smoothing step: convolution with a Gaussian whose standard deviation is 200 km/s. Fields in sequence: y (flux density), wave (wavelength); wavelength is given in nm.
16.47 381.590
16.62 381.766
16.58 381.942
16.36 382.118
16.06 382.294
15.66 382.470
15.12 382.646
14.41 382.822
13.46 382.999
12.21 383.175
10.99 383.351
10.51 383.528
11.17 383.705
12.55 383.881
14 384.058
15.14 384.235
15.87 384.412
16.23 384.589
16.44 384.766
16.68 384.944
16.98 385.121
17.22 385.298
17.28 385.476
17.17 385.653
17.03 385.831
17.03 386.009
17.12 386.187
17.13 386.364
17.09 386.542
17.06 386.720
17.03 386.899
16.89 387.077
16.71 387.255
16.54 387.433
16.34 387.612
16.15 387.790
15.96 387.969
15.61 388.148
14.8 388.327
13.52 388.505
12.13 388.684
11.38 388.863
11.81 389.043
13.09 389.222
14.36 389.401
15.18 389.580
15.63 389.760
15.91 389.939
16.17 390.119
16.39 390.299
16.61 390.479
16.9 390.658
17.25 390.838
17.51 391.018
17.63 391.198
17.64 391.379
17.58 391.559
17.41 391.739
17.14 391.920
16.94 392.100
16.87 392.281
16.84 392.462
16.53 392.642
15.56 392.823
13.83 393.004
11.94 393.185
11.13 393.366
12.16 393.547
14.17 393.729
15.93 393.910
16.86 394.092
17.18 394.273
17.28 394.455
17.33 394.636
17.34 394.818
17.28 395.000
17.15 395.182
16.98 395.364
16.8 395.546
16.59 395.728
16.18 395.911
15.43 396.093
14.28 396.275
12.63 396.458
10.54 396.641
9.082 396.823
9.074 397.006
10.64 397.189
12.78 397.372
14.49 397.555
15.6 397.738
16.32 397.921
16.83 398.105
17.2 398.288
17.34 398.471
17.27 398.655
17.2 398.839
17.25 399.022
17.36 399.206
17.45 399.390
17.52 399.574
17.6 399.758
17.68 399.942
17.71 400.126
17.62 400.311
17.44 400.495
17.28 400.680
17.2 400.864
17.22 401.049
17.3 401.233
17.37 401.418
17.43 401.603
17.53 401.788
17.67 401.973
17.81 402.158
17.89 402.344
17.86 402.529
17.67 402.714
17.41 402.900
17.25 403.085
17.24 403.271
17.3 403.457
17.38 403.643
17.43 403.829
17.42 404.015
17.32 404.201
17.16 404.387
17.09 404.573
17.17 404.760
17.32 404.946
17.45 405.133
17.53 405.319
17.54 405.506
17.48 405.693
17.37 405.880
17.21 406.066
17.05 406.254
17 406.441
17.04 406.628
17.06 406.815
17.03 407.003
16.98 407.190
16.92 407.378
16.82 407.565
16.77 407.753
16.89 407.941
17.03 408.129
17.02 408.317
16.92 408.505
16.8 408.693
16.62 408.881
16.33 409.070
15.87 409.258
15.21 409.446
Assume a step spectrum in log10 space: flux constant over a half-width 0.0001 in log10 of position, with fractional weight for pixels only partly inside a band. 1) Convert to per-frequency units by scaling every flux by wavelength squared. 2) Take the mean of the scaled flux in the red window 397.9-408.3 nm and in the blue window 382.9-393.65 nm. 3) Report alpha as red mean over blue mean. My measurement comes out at 1.21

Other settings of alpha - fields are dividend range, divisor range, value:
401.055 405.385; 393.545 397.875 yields 1.22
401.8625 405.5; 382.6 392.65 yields 1.21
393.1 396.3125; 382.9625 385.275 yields 1.17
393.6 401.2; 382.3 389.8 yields 1.12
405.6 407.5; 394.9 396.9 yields 1.21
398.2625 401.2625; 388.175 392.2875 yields 1.17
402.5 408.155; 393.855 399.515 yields 1.16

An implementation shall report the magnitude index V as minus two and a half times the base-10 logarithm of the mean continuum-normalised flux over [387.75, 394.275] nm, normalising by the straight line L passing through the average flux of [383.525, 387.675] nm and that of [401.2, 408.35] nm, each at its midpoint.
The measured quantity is 0.07 mag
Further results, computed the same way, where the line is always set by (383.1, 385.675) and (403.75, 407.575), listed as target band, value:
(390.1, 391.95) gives -0.113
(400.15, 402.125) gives -0.048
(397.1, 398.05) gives 0.155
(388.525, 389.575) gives 0.185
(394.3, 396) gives -0.069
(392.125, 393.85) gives 0.088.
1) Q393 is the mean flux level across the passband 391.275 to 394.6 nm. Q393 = 15.8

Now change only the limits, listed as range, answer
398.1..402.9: 17.5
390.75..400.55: 15.8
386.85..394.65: 15.6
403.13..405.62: 17.3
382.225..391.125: 15.4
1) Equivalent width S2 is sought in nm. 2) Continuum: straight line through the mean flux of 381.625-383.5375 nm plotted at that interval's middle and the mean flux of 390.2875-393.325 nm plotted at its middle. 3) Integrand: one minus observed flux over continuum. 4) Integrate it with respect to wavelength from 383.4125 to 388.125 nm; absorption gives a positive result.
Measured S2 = -0.22 nm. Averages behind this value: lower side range 14.6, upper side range 16.4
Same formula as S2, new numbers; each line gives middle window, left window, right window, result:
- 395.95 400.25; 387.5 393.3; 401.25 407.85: 0.34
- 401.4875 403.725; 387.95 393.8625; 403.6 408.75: -0.11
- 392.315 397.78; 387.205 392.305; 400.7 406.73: 0.56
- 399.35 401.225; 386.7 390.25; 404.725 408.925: -0.12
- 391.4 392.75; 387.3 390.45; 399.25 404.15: -0.14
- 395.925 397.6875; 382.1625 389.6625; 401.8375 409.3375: 0.42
